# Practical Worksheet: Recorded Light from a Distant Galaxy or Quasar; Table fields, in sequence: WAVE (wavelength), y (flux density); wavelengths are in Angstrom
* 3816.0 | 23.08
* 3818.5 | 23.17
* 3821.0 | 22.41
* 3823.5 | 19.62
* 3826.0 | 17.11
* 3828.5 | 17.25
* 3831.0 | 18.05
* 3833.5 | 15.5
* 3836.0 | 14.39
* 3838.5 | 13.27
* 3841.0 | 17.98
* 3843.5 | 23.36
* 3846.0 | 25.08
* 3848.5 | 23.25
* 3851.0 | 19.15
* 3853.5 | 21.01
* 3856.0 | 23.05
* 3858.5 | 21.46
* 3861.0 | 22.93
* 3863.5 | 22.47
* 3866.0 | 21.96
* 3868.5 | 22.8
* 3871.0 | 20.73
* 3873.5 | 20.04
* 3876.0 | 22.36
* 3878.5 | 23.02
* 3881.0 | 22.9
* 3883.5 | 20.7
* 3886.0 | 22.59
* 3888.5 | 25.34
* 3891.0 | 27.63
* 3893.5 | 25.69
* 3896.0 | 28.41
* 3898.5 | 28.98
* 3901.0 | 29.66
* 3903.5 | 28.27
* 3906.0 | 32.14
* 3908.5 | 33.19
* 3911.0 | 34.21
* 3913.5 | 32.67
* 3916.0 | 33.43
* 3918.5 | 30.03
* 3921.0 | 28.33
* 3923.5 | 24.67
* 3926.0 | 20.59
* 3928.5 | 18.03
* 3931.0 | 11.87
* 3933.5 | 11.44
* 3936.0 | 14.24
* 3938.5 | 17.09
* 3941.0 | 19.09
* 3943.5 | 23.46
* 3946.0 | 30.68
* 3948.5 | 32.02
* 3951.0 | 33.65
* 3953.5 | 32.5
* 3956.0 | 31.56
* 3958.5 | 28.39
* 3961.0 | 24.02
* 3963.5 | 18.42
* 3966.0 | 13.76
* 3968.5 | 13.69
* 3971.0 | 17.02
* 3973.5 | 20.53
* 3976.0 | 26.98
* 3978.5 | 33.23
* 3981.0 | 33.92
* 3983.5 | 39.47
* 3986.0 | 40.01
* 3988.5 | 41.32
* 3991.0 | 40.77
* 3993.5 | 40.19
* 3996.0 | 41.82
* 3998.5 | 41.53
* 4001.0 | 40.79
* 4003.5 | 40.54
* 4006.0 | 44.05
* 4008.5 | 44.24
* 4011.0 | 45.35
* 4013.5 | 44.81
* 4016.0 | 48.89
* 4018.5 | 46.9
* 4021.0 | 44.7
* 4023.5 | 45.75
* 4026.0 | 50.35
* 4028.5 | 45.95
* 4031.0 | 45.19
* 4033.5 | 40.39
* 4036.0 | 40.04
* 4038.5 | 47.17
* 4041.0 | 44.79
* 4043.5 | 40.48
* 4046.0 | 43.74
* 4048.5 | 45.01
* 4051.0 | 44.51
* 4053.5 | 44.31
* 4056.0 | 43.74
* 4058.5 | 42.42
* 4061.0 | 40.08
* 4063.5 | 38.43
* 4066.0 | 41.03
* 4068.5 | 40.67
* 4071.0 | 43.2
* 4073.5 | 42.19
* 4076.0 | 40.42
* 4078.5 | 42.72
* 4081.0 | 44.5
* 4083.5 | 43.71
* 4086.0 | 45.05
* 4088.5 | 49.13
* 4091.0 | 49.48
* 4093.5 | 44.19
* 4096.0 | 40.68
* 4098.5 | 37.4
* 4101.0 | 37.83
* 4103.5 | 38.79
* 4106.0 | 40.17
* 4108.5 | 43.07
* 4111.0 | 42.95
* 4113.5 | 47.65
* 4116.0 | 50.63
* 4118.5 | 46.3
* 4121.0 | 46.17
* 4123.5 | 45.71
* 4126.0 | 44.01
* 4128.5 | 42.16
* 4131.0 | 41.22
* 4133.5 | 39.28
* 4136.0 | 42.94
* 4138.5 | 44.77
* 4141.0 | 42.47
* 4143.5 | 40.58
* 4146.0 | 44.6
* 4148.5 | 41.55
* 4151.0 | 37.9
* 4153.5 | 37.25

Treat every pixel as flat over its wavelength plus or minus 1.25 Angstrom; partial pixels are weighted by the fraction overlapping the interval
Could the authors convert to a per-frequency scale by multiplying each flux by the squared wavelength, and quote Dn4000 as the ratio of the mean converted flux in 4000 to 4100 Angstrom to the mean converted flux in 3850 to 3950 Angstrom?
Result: 1.9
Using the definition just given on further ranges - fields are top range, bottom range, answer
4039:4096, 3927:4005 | 1.61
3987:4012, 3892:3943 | 1.75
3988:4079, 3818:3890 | 2.28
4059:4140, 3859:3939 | 1.95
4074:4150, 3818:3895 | 2.32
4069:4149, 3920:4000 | 1.72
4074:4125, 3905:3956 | 1.85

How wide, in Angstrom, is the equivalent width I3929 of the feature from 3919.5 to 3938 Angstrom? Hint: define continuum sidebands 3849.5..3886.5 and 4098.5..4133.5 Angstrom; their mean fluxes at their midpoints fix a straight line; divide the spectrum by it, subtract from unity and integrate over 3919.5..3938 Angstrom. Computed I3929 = 5.75 Angstrom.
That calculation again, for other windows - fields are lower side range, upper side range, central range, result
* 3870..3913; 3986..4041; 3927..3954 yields 9.46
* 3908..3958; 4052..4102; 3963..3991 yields 2.81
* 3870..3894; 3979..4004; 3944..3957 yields 0.76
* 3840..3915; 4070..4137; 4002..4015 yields -3.01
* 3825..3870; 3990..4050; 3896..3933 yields 2.18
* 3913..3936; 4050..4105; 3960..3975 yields 5.44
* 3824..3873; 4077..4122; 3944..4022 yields -3.37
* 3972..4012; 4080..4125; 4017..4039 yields -2.74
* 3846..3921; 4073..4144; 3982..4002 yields -3.81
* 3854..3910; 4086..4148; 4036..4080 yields -4.40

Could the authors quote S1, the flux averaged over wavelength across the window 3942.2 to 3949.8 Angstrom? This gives 28.7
